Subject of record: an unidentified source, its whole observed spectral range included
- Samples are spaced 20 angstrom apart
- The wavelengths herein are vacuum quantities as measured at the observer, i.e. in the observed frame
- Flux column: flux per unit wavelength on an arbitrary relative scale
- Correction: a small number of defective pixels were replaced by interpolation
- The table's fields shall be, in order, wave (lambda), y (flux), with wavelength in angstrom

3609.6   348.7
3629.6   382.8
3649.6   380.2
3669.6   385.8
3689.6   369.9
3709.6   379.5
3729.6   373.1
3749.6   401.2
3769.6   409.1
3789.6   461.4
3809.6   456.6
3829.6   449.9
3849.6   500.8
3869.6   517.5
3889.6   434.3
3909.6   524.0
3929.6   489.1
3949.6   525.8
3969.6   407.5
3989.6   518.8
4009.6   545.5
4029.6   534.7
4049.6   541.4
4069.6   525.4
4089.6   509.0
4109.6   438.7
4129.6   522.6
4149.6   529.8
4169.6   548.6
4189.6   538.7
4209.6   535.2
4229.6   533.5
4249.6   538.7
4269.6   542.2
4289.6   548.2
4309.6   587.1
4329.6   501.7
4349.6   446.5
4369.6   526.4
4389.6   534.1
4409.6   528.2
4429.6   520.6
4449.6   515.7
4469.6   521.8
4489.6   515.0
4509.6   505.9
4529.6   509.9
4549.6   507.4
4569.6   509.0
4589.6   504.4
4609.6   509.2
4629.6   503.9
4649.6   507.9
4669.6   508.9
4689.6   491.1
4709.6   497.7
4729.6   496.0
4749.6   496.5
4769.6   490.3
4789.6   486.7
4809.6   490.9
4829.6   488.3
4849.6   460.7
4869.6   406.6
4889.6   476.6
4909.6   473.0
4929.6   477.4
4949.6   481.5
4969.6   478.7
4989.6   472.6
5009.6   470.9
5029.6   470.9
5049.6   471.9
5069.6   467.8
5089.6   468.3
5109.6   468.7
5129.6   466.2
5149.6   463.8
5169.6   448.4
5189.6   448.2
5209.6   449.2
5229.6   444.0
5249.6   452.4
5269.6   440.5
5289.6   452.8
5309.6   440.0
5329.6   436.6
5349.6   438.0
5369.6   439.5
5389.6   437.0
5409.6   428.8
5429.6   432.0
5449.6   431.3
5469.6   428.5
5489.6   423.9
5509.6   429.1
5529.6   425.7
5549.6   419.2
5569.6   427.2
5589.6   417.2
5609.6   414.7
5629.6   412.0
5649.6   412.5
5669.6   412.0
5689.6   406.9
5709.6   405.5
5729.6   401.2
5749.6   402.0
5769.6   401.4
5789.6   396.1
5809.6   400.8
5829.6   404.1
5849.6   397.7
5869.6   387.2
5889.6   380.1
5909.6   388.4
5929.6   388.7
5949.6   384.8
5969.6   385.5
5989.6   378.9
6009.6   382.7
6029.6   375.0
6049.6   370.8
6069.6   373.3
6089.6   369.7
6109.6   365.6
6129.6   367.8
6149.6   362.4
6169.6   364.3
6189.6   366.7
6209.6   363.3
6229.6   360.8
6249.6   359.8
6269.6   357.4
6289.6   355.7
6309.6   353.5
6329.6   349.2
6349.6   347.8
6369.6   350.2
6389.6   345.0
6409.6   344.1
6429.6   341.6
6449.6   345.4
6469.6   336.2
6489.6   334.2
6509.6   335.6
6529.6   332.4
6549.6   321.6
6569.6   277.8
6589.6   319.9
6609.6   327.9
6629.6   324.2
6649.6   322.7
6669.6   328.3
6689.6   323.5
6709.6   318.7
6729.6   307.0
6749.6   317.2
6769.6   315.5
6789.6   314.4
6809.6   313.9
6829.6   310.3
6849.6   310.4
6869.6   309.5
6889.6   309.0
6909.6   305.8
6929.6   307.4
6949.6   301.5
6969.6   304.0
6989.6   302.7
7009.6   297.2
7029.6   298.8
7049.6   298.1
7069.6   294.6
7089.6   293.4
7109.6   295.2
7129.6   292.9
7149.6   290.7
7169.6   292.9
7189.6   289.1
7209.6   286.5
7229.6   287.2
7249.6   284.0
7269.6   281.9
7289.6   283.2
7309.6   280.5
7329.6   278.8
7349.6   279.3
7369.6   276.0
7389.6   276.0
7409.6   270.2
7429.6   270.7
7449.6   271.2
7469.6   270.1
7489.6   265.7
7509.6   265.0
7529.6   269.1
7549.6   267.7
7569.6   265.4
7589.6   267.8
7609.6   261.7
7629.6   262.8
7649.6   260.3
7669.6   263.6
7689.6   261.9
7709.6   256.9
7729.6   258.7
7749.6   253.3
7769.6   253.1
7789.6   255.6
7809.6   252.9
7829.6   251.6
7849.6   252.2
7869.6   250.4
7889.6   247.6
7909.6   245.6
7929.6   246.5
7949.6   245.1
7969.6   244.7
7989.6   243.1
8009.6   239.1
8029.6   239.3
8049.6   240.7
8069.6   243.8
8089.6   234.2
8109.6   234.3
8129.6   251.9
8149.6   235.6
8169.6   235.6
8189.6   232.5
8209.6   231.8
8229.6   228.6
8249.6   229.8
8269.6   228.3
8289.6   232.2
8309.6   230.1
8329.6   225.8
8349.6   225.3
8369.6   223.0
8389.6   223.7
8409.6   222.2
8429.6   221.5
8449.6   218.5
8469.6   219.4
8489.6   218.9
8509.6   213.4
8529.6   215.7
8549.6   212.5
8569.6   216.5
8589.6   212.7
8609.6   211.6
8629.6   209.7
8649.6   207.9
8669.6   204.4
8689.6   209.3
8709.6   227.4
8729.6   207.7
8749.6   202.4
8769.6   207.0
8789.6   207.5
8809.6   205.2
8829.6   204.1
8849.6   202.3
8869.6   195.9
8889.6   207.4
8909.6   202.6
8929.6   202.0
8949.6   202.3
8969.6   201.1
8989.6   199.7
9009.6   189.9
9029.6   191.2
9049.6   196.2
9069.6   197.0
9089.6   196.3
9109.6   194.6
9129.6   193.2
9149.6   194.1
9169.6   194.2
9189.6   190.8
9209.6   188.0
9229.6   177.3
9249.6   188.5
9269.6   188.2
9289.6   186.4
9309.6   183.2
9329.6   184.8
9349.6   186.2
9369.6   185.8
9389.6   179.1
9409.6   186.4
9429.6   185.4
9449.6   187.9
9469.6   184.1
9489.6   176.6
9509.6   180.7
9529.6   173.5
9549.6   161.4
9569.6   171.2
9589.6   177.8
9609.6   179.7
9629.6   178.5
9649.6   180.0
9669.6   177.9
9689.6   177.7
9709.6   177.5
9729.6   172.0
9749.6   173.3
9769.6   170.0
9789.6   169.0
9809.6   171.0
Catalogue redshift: 0.000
